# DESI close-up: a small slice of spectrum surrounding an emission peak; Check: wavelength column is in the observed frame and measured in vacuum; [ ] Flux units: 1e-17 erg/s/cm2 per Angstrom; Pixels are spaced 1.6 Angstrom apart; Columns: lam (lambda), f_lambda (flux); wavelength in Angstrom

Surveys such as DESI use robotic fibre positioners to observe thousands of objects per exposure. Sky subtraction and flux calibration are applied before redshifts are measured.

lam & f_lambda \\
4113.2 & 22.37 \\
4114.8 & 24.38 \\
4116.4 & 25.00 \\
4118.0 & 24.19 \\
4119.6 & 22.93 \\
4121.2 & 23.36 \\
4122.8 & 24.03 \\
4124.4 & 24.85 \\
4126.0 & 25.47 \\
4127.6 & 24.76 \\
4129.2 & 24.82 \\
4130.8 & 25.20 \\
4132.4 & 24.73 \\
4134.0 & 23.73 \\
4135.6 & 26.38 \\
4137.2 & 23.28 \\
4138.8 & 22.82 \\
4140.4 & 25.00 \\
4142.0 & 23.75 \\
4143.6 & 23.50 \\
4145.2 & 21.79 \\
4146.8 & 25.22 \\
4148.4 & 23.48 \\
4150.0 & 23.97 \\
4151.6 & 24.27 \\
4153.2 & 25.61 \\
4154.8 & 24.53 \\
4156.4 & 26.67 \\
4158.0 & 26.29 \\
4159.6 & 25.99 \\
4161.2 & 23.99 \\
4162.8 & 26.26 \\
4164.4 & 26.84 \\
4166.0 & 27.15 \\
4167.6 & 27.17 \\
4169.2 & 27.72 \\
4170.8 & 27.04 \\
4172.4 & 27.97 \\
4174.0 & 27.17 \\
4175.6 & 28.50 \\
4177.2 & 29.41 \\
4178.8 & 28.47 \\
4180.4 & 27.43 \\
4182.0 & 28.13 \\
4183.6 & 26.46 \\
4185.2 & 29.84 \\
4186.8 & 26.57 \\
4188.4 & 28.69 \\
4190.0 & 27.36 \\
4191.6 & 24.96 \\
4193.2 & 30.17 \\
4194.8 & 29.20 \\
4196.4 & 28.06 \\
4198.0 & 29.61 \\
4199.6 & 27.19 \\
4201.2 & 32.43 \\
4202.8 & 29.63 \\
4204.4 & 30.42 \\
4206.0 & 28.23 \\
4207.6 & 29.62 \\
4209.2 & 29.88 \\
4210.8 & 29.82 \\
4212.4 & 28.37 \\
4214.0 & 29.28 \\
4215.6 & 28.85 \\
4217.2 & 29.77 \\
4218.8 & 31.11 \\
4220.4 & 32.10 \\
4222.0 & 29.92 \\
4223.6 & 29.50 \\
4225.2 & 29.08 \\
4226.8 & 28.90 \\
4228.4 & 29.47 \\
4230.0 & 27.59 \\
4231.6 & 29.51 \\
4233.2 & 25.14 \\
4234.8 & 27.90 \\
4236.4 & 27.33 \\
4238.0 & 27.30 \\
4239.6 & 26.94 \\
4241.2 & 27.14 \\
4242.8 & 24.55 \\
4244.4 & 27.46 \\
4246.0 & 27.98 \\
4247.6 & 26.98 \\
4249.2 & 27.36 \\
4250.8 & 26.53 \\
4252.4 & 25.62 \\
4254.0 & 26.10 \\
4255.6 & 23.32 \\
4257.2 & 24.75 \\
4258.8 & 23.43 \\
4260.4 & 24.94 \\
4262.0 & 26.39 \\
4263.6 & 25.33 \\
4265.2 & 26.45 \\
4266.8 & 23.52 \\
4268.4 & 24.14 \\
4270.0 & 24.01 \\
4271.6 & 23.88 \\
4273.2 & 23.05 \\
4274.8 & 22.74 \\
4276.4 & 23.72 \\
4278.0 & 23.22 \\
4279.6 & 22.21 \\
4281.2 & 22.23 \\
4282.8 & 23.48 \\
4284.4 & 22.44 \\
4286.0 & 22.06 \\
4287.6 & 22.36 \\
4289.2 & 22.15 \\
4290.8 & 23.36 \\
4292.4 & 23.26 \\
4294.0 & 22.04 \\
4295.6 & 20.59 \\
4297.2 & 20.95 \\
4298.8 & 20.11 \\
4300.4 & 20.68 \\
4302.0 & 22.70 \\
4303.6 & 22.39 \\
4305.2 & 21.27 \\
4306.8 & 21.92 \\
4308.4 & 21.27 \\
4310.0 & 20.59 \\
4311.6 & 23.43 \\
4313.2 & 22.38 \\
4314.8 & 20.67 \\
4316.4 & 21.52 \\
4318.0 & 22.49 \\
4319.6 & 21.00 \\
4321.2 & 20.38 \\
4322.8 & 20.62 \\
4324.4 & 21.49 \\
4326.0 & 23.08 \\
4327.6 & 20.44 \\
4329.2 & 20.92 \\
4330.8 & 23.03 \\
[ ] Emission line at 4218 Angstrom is C III]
